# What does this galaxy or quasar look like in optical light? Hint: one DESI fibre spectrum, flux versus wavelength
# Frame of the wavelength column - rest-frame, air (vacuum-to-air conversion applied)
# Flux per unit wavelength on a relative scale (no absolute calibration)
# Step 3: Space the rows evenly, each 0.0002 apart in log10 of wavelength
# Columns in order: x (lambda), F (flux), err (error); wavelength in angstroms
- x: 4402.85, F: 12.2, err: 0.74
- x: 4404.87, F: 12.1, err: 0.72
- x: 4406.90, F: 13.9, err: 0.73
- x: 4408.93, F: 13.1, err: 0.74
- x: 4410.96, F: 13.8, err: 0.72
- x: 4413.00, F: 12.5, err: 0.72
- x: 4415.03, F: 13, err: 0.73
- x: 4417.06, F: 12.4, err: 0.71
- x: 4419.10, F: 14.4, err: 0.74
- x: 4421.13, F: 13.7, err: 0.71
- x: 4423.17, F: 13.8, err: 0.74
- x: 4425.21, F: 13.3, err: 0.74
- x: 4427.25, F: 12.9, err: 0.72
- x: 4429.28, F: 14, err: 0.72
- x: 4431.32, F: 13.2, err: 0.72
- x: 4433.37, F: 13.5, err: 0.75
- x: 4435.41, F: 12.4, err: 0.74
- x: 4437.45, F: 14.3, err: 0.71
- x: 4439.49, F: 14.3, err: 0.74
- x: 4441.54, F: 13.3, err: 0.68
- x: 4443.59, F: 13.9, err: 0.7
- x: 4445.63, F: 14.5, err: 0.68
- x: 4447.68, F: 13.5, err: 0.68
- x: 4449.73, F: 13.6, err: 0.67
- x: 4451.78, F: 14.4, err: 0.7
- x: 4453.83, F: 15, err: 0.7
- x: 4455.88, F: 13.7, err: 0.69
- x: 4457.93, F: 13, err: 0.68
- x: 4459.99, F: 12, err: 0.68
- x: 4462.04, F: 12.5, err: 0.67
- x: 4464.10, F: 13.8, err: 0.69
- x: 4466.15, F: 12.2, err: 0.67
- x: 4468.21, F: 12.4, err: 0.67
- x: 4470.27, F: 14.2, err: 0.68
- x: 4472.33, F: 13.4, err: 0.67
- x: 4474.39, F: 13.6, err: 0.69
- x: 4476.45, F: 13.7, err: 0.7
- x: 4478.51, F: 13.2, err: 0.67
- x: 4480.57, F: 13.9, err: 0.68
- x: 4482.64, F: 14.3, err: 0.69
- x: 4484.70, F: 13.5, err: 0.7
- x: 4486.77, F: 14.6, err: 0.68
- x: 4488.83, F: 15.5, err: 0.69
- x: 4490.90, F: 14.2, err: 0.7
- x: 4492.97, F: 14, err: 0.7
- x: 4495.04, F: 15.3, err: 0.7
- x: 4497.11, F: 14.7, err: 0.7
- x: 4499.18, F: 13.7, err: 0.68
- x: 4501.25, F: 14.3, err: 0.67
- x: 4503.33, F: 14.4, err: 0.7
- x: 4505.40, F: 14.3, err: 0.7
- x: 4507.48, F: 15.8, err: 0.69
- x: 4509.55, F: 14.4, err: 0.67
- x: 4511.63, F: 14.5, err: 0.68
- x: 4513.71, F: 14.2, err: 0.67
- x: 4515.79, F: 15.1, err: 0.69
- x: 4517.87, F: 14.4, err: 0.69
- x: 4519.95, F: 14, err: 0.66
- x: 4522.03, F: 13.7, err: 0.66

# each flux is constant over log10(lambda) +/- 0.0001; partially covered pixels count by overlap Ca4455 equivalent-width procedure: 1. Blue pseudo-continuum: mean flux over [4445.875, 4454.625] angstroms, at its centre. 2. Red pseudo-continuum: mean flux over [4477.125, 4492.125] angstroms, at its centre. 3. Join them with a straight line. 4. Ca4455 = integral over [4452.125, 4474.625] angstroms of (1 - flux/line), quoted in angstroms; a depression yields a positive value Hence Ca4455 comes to 1.4 angstroms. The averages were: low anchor 14.1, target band 13.3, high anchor 14.2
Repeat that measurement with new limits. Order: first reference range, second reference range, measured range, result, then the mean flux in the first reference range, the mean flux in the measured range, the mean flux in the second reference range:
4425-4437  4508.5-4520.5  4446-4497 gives 0.32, 13.3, 13.8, 14.5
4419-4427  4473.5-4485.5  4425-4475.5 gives 0.72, 13.6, 13.5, 13.7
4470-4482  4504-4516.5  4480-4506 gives -0.37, 13.7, 14.4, 14.7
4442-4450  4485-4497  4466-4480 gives 0.98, 13.9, 13.3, 14.6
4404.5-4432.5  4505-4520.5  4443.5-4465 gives 0.30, 13.3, 13.6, 14.6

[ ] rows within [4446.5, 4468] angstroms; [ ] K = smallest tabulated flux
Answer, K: 12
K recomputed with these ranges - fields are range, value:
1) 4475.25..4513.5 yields 13.2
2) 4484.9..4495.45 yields 14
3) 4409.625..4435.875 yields 12.4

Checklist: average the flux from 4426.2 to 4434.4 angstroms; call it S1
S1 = 13.4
